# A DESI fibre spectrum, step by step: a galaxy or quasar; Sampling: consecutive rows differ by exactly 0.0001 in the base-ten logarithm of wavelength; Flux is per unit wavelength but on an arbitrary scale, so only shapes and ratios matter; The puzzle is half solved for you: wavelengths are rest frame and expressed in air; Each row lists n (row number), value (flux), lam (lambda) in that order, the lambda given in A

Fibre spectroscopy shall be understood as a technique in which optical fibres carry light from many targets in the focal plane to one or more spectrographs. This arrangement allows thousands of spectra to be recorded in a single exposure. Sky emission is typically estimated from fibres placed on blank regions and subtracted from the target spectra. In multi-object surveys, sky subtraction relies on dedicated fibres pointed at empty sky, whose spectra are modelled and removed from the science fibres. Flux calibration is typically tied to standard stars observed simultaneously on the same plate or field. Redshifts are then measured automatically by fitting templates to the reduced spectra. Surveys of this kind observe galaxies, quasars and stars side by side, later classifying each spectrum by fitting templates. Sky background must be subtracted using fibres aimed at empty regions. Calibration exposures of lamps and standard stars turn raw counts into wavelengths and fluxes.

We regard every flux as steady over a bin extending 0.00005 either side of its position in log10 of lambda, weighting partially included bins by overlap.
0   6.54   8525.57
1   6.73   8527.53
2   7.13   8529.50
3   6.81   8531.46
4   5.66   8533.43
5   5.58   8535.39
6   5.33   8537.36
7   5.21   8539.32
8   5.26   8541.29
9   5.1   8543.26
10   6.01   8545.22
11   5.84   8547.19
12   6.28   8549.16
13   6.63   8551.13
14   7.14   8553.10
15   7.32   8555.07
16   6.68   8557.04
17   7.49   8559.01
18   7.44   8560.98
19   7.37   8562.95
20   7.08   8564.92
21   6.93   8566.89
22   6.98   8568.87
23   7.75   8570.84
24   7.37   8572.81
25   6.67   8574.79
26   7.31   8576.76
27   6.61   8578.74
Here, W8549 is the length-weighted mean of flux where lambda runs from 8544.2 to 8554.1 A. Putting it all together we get 6.38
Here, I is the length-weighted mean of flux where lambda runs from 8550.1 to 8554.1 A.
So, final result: 6.88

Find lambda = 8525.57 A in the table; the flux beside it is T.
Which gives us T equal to 6.54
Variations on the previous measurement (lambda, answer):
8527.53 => 6.73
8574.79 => 6.67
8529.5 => 7.13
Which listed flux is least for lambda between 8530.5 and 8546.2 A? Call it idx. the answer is 5.1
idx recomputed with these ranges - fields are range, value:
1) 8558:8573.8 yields 6.93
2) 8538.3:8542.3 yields 5.21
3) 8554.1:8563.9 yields 6.68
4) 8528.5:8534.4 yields 5.66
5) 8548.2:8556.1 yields 6.28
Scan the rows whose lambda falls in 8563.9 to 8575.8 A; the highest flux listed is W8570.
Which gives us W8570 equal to 7.75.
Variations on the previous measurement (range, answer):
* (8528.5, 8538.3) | 7.13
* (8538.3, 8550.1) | 6.28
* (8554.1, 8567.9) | 7.49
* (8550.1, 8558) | 7.32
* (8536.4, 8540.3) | 5.33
